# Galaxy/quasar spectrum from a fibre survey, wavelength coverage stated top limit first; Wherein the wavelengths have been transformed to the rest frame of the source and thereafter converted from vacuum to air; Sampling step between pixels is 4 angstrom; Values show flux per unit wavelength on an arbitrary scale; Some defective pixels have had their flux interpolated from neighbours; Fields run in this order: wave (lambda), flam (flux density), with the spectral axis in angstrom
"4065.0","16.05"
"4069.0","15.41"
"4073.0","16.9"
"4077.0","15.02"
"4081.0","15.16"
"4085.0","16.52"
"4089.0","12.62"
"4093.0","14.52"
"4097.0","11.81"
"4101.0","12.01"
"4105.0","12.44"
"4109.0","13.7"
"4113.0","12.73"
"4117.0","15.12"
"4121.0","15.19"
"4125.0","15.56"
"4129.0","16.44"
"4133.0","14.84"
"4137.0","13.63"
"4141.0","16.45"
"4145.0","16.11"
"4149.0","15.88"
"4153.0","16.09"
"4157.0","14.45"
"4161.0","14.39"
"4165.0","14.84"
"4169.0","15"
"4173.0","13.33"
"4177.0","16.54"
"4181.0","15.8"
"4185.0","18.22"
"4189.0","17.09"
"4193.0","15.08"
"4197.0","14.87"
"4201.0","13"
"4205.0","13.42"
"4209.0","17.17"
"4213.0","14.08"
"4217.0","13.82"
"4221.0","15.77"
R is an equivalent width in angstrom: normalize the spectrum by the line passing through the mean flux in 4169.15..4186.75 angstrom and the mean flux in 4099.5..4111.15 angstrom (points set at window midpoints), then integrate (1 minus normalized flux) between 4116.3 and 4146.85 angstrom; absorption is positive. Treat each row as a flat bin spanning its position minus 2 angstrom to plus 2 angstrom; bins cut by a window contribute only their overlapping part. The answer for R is -3.5 angstrom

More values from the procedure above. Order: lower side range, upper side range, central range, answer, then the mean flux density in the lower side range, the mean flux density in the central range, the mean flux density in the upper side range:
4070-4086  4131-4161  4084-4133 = 4.85 angstrom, 15.8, 14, 15.3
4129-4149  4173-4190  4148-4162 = 0.54 angstrom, 15.4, 15.2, 16.5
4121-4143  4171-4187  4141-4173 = 0.97 angstrom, 15.4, 15.2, 16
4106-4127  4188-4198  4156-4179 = 0.65 angstrom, 14.4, 14.8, 15.6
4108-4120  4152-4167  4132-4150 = -1.09 angstrom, 14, 15.4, 14.9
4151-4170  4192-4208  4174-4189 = -2.15 angstrom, 15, 16.7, 14.2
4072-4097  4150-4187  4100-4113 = 1.90 angstrom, 14.8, 12.8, 15.4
